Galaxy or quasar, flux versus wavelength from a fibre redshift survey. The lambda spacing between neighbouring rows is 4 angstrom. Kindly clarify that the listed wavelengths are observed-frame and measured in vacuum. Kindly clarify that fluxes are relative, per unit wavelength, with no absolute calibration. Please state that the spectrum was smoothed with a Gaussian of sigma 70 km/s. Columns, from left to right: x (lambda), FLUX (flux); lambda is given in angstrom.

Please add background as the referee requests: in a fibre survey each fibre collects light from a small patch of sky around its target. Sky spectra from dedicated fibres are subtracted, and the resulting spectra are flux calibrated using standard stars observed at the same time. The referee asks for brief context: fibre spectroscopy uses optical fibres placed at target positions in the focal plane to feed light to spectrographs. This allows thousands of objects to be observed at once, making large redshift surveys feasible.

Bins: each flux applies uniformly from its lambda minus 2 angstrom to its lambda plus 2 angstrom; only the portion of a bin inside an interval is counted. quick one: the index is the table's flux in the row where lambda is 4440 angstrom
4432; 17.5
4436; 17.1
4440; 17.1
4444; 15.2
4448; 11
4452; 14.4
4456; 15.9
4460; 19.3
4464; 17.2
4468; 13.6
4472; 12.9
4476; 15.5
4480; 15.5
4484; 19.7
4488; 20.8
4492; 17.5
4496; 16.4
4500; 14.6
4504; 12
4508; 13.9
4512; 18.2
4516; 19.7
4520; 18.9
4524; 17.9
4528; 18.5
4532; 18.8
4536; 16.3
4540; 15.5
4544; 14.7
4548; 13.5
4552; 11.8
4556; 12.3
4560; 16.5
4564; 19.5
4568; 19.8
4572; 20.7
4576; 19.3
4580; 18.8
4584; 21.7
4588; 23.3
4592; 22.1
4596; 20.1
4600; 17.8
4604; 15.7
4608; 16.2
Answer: 17.1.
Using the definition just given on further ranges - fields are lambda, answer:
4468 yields 13.6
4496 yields 16.4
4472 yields 12.9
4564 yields 19.5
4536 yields 16.3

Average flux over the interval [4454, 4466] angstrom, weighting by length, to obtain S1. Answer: 17.5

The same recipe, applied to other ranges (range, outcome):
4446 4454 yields 12.7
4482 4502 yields 17.8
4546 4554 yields 12.7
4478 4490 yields 18.7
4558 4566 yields 18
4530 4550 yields 15.8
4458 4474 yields 15.8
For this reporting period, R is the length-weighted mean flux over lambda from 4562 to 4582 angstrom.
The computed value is 19.6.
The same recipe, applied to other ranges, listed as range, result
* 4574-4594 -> 21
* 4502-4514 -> 14.7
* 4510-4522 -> 18.9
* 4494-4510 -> 14.2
